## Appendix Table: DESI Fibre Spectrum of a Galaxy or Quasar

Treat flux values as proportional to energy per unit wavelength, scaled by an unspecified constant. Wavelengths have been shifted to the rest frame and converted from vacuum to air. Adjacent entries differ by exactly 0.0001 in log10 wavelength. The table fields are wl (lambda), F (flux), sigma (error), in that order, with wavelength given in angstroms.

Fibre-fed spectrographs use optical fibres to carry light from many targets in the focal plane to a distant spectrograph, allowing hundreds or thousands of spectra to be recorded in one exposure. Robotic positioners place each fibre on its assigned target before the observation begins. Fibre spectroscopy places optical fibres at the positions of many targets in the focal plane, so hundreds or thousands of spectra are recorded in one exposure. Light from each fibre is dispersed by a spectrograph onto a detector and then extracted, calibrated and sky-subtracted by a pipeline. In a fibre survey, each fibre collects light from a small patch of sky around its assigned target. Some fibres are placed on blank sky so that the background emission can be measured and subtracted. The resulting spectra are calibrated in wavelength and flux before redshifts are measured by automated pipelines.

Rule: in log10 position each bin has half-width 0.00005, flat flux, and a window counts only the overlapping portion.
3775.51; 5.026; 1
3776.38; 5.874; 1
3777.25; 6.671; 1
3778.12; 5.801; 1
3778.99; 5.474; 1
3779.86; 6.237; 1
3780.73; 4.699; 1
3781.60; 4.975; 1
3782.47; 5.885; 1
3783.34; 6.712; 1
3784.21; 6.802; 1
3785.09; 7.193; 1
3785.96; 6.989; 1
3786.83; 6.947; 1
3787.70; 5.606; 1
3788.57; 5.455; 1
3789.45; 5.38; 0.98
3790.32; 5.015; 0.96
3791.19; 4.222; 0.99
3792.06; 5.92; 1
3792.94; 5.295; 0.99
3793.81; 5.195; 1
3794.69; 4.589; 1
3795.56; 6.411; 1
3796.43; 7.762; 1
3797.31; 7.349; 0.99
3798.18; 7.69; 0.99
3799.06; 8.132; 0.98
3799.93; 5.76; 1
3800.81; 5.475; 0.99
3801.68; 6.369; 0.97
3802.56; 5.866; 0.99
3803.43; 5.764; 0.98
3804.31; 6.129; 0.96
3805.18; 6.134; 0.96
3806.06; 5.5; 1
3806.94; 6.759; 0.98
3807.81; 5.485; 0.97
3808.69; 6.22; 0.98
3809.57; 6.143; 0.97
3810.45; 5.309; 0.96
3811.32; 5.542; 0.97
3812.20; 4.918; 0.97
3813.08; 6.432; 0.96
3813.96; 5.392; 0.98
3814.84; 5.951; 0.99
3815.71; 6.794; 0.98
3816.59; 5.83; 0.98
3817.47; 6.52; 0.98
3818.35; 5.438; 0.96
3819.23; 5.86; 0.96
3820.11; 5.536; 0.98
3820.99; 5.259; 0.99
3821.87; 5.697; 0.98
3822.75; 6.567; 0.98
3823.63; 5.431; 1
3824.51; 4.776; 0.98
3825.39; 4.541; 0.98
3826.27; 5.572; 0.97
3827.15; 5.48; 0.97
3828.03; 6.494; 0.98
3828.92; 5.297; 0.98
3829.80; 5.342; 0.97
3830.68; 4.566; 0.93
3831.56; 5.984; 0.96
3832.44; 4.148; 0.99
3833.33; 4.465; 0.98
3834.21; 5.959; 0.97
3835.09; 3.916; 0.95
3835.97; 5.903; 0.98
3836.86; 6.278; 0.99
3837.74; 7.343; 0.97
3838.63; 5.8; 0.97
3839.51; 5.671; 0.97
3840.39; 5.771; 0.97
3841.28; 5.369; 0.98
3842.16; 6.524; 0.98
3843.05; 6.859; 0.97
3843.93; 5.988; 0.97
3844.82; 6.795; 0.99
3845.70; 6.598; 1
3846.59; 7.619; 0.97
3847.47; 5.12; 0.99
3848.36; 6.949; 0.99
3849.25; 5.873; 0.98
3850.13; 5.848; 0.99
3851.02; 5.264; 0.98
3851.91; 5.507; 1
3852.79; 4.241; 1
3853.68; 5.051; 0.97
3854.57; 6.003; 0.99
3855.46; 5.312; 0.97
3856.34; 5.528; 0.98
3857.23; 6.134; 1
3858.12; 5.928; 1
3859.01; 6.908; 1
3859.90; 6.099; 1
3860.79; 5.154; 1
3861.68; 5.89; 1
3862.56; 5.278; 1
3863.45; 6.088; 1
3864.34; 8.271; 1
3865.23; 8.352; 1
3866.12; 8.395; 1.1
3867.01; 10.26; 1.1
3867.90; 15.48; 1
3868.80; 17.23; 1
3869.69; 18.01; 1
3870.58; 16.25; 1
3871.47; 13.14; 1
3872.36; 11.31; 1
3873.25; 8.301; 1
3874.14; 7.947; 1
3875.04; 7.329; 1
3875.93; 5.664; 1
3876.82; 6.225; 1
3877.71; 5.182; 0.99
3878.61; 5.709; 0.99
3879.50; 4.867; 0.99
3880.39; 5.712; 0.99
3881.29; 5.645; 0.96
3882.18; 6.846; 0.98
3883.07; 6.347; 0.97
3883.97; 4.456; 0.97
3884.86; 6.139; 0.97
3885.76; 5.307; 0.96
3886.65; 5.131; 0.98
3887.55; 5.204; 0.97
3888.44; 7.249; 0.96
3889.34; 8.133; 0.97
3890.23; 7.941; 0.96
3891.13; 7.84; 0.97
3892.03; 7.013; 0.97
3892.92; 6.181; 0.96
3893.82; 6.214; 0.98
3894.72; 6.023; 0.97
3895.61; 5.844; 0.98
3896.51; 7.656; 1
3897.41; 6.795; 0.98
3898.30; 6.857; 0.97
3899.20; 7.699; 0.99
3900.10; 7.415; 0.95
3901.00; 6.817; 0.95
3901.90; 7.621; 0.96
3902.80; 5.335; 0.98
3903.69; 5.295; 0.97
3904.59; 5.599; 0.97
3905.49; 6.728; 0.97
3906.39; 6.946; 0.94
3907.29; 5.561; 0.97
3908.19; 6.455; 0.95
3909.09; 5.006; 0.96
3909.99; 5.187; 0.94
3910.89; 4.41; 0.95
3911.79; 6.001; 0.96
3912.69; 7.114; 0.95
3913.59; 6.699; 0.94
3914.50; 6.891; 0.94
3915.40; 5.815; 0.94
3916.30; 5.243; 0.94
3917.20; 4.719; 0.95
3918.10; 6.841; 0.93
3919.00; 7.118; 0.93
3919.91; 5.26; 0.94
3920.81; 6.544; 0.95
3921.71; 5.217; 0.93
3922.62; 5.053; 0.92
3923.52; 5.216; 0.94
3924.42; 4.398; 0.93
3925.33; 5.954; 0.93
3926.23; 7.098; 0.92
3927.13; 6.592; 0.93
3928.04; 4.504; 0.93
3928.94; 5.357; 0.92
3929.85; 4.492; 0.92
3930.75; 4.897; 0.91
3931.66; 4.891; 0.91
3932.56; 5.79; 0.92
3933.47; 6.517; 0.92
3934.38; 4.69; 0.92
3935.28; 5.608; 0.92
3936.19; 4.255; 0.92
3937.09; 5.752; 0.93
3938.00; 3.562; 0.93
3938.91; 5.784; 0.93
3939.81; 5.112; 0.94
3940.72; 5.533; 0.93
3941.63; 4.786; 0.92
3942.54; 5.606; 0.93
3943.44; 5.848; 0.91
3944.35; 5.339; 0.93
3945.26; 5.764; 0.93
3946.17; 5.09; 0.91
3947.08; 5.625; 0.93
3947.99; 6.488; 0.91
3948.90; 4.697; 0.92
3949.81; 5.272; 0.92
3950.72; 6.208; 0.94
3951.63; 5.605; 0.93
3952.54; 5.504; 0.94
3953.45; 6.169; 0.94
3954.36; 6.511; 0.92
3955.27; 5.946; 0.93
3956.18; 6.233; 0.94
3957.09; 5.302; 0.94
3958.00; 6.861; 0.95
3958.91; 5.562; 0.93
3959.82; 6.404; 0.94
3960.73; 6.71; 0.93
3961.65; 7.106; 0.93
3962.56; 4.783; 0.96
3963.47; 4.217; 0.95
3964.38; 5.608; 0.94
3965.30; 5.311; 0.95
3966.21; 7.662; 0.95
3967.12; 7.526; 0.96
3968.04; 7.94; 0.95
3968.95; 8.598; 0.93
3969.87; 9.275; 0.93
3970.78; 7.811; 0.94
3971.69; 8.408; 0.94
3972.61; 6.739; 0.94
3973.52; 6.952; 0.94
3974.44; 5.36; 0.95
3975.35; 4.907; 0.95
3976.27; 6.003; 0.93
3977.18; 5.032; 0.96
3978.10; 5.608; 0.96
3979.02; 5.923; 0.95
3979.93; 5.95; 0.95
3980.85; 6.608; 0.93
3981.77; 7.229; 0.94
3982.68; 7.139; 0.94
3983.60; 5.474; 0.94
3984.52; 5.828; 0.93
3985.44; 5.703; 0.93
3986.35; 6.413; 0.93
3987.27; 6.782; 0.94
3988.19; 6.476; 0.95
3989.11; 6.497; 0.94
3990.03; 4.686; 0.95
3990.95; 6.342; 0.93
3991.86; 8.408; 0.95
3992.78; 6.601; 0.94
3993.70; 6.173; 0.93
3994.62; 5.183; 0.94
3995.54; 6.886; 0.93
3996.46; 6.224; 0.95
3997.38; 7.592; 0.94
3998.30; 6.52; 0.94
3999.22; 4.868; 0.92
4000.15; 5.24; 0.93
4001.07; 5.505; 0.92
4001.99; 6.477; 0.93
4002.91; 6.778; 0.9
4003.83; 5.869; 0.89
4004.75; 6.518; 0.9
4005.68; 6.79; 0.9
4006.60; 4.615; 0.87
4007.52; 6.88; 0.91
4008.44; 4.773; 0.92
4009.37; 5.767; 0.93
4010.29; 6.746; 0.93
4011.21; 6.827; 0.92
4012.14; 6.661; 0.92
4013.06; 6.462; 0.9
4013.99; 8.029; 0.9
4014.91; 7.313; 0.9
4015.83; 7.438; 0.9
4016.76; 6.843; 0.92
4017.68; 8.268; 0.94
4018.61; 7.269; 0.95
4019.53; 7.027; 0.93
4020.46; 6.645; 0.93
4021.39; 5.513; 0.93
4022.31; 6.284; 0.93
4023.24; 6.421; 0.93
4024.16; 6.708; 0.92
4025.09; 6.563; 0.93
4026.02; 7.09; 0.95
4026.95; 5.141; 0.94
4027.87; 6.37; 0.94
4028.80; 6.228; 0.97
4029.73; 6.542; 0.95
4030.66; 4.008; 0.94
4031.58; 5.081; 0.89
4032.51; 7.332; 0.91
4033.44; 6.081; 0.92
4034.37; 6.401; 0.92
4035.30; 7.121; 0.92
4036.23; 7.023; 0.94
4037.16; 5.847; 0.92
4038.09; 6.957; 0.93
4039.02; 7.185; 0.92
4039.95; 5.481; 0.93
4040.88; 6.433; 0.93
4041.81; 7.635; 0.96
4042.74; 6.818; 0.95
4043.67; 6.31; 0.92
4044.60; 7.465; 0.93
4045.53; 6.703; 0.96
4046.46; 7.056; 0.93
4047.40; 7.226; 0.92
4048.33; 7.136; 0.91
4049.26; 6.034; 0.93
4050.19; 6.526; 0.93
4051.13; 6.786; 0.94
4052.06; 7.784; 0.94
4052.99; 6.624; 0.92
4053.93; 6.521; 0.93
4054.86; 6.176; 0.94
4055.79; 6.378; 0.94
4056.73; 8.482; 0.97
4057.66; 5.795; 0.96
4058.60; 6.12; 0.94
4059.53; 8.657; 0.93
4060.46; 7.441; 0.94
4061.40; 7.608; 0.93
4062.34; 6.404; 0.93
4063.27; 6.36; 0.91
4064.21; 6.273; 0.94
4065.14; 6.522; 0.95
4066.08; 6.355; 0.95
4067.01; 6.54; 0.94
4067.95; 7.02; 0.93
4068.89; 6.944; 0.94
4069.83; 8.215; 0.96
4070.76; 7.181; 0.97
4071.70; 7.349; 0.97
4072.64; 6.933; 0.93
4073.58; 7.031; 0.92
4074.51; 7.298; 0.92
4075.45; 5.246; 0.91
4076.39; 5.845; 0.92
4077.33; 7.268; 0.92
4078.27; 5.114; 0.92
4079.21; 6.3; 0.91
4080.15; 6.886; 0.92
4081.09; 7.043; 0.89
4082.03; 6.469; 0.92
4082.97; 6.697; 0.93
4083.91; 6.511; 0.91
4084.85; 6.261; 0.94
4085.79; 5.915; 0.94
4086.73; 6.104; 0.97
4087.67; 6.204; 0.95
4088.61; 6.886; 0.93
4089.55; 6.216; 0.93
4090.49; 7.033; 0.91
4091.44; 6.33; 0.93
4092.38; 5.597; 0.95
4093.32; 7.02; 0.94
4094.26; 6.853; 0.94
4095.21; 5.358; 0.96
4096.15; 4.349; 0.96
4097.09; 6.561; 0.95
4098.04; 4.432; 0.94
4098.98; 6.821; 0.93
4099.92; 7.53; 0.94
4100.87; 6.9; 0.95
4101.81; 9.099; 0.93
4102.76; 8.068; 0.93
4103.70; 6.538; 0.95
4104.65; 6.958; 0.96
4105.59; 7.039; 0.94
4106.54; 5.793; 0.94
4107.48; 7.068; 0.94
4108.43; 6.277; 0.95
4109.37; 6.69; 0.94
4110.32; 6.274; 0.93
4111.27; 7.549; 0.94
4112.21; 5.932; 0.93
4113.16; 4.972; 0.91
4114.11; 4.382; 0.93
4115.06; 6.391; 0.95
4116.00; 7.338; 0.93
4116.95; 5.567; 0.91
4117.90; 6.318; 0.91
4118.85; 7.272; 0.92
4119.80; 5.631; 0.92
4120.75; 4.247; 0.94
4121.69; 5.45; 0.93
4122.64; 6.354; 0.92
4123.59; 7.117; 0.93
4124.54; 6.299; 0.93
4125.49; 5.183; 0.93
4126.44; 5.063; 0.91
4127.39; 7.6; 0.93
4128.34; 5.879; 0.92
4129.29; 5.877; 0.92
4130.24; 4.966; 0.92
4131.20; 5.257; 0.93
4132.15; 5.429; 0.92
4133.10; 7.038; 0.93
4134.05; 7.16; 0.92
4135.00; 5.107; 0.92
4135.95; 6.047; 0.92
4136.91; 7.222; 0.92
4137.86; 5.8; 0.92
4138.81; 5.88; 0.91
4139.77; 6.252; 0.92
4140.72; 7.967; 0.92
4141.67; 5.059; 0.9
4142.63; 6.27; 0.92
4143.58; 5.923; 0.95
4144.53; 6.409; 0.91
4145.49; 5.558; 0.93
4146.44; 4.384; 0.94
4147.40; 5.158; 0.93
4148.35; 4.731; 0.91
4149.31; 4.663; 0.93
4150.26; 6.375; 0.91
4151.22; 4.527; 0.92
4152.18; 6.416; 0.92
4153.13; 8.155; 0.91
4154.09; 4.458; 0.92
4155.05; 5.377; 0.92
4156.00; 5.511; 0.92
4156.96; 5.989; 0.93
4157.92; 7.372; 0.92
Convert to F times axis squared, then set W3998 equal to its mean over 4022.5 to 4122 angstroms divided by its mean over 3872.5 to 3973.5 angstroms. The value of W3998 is 1.15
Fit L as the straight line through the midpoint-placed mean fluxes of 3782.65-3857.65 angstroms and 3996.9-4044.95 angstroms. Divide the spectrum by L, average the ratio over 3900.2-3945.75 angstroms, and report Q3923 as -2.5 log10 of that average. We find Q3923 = 0.09 mag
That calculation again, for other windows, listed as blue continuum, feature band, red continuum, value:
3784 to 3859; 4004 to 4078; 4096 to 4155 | -0.11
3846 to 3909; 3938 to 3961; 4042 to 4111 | 0.22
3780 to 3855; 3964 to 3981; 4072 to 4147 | -0.11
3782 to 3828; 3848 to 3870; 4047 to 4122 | -0.23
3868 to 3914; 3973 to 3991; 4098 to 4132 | 0.14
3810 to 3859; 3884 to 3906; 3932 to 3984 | -0.12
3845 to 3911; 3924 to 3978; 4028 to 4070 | 0.17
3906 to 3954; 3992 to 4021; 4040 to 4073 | -0.02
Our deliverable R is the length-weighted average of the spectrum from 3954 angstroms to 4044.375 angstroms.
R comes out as 6.42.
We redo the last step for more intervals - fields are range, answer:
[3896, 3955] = 5.79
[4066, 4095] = 6.59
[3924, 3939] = 5.29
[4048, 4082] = 6.78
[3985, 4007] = 6.22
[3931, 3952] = 5.38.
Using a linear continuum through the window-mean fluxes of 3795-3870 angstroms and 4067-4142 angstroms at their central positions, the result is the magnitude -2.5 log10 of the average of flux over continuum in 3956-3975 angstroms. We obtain -0.05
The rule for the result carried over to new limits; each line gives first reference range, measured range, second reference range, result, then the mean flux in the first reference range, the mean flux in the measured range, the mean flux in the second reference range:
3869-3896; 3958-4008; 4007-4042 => 0.07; 7.53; 6.37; 6.52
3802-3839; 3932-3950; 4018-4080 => 0.16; 5.68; 5.35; 6.64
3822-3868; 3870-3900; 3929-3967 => -0.21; 6.08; 7.15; 5.6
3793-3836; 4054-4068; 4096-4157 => -0.13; 5.78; 6.8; 6.1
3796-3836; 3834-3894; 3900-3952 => -0.22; 5.81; 7.07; 5.66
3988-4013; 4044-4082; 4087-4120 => -0.08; 6.22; 6.81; 6.44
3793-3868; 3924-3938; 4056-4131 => 0.17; 6.06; 5.33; 6.47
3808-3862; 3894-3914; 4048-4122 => -0.06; 5.75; 6.32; 6.55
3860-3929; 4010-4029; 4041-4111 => 0.00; 6.99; 6.76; 6.69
